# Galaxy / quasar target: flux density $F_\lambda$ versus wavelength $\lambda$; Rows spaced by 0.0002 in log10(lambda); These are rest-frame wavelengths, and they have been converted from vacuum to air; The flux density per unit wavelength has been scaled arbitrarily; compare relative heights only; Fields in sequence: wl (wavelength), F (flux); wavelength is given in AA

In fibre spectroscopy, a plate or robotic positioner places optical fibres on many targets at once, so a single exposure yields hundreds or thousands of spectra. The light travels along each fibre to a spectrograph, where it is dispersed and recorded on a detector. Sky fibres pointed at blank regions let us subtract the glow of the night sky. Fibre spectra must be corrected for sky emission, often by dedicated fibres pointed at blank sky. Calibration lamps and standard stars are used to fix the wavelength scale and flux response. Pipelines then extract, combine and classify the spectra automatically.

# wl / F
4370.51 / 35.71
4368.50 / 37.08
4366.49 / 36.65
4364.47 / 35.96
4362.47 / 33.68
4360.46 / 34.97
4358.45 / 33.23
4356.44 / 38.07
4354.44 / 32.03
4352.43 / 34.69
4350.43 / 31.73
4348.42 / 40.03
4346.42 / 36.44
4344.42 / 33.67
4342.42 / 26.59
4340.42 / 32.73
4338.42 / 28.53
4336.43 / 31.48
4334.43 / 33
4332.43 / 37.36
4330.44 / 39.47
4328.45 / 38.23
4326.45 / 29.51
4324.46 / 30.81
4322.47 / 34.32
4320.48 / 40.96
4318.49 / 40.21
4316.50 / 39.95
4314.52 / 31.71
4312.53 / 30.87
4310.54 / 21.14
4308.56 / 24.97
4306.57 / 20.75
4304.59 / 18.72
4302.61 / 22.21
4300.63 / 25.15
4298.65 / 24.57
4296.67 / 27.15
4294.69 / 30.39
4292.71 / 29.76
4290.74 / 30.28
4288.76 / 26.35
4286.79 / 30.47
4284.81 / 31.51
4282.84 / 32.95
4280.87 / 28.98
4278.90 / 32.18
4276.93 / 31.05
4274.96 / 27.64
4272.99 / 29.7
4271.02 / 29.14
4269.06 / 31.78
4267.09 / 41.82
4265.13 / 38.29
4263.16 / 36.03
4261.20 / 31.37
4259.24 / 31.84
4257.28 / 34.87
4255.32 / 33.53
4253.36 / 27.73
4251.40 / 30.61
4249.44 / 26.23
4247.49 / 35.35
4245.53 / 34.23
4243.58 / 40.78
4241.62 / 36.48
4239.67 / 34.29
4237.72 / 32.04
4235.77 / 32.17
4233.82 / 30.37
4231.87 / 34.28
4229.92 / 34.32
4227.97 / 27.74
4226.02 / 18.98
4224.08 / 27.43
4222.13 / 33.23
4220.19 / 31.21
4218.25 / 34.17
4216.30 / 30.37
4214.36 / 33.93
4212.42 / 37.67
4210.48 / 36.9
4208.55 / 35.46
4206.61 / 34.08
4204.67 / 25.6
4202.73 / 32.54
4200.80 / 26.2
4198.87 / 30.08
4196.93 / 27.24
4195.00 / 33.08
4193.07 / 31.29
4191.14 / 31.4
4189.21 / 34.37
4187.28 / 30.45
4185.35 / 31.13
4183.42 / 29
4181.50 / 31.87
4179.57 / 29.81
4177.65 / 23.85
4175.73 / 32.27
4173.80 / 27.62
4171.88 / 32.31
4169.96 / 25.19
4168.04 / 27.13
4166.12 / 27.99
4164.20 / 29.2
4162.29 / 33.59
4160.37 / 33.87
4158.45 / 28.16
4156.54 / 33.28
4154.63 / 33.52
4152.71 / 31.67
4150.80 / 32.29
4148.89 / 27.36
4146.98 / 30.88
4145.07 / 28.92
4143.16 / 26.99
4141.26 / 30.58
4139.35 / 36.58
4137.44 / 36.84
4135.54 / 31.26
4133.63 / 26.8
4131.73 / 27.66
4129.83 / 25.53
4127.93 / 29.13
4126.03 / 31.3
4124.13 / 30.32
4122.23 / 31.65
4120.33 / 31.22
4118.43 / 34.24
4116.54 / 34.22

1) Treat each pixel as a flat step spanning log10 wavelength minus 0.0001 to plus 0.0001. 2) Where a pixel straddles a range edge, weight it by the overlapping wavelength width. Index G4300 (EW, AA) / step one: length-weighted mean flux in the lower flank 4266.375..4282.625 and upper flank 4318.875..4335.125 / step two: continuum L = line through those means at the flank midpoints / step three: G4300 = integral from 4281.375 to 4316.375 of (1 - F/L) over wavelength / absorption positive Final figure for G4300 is 6.3 AA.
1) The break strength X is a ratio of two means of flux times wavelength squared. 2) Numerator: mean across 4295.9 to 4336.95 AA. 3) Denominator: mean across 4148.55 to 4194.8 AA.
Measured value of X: 1.1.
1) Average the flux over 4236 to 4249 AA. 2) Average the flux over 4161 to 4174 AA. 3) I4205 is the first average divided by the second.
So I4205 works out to 1.2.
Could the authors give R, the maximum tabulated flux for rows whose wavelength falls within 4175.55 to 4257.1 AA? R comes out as 40.78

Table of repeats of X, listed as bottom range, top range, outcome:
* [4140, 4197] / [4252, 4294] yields 1.10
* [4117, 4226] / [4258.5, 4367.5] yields 1.11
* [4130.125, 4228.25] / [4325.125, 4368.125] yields 1.21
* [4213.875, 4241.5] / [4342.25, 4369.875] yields 1.19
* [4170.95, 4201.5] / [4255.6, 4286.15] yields 1.13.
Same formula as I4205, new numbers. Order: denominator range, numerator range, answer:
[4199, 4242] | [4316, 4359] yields 1.09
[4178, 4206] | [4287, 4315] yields 0.86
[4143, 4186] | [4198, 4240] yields 1.05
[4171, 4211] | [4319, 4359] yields 1.11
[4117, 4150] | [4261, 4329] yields 1.00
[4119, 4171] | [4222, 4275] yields 1.06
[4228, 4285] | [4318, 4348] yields 1.05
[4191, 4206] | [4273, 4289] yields 1.02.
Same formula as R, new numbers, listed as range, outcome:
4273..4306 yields 32.95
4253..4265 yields 36.03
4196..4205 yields 32.54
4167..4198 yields 34.37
